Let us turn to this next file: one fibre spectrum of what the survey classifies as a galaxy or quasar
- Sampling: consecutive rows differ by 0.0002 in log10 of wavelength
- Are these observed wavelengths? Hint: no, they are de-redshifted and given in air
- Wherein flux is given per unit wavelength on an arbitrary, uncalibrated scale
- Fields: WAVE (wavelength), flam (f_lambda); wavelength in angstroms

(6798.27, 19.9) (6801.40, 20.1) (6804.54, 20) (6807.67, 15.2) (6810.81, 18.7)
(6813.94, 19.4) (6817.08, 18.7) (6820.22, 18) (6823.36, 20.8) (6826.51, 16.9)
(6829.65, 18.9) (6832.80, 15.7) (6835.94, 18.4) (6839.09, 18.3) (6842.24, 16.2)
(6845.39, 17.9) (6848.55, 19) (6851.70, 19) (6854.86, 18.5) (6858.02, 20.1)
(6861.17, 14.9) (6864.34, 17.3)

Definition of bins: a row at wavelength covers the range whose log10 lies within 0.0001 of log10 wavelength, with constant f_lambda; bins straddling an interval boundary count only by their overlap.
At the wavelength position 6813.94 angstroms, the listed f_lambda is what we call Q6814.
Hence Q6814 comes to 19.4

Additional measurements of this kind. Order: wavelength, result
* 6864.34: 17.3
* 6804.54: 20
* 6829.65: 18.9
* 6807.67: 15.2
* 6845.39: 17.9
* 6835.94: 18.4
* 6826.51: 16.9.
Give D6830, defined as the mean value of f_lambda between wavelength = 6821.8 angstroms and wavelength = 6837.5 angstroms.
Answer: 18.1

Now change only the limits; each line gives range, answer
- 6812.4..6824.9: 19.2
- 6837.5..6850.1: 17.8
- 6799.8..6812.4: 18.5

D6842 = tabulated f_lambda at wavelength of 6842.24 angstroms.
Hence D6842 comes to 16.2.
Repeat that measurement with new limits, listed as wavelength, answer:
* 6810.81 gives 18.7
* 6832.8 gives 15.7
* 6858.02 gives 20.1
